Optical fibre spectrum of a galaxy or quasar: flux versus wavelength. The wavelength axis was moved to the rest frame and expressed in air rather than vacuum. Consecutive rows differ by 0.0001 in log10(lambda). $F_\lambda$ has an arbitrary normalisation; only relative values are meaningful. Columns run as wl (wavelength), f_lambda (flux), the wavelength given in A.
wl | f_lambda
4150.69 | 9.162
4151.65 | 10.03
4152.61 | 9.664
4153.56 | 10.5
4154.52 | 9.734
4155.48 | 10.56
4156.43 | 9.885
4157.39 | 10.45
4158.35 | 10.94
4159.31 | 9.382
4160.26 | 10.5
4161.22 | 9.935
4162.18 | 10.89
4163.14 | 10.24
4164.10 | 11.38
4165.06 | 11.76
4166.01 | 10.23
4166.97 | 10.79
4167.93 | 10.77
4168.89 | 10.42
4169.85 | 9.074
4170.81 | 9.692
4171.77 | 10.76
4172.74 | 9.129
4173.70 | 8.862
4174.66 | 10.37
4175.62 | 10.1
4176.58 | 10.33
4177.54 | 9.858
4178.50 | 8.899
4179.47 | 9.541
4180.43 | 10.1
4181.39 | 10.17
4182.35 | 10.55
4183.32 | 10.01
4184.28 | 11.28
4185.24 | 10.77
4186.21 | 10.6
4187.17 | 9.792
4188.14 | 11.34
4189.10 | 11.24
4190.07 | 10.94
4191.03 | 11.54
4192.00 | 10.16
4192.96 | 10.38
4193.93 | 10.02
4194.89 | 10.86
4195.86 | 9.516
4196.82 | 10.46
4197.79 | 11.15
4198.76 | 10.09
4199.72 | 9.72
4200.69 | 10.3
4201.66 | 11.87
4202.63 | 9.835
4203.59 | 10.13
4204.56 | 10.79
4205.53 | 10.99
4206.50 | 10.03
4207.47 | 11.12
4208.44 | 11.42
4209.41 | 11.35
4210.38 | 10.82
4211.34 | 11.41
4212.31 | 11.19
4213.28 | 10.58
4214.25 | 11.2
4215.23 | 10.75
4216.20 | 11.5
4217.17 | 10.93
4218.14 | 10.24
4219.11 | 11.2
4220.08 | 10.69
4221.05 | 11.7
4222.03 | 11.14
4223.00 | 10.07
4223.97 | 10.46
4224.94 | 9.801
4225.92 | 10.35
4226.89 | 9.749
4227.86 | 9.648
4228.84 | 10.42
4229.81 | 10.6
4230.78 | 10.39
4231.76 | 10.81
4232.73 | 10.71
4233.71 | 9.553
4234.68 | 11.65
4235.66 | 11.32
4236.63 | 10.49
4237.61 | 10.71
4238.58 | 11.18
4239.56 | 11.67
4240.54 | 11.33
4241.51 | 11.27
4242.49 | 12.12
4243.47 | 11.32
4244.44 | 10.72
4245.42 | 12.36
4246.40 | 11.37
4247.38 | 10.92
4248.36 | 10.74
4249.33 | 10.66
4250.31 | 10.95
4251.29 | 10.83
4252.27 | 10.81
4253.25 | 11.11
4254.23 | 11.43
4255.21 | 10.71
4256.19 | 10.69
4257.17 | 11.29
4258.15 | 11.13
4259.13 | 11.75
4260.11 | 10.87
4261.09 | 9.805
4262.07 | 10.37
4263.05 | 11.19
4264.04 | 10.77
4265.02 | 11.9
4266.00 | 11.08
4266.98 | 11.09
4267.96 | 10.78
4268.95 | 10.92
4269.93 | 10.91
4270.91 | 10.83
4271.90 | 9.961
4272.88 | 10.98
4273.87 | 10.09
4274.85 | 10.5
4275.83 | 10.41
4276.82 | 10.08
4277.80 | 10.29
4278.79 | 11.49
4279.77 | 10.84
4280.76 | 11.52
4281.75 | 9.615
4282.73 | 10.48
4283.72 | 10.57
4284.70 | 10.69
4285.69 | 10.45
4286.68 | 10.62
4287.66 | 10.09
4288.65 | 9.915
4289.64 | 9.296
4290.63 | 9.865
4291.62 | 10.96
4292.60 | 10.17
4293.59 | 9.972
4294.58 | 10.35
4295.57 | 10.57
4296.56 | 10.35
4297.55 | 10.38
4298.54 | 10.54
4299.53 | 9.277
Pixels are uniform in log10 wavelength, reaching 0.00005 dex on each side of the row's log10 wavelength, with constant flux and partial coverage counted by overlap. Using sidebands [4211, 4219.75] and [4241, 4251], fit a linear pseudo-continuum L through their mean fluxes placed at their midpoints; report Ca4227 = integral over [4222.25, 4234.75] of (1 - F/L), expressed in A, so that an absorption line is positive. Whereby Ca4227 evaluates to 0.9 A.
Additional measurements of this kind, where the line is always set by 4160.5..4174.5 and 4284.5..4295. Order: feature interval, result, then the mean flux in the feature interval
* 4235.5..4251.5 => -1.5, 11.2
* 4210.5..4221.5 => -0.8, 11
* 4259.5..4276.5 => -0.9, 10.7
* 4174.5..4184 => 0.2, 10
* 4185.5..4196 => -0.4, 10.6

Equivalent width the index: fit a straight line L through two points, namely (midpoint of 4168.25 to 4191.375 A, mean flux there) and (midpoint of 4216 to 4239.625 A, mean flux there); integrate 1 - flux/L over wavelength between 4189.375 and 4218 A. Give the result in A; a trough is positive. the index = -0.8 A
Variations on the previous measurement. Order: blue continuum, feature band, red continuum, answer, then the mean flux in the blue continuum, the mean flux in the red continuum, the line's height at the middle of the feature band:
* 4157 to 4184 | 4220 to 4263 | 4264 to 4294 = -1.8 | 10.2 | 10.6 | 10.4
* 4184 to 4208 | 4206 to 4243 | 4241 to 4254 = 0.3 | 10.6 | 11.2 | 10.9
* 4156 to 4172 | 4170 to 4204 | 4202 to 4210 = 1.0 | 10.4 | 10.7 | 10.6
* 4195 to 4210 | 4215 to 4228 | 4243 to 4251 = 0.2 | 10.6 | 11.1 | 10.8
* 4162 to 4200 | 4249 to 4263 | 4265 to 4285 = -0.4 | 10.3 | 10.7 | 10.6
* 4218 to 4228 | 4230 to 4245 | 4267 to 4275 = -0.7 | 10.5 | 10.7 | 10.5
